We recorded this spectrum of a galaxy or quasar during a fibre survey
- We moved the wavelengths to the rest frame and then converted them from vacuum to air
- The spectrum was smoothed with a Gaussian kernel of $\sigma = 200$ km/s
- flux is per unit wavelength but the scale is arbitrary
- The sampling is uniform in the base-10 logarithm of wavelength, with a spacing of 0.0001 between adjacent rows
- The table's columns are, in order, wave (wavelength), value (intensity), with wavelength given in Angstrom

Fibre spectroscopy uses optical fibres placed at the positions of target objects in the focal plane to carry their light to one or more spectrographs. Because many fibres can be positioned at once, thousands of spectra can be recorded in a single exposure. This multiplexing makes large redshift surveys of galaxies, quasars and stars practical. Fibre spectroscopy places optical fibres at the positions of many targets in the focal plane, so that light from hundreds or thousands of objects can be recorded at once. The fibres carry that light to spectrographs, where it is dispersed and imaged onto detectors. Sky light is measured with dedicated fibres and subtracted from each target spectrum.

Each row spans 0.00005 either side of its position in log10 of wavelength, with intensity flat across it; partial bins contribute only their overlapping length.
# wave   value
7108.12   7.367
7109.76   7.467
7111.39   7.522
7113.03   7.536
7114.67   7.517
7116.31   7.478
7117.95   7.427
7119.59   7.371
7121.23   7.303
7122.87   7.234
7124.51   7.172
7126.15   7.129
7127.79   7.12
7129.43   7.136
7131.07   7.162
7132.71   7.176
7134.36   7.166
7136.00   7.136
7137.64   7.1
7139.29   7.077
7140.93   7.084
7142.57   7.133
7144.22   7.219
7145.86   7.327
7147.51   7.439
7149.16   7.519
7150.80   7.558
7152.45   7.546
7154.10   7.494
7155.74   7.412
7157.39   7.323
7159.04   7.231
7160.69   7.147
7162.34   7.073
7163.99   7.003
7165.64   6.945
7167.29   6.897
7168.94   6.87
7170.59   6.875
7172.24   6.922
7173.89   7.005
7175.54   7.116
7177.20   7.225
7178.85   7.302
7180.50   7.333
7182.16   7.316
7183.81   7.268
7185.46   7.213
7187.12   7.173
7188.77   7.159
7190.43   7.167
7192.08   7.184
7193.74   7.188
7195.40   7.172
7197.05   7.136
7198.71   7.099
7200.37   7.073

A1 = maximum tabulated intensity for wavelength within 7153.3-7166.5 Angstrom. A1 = 7.494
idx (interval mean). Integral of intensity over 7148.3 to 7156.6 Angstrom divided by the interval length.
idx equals 7.51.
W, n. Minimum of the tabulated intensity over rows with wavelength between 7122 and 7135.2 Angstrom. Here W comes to 7.12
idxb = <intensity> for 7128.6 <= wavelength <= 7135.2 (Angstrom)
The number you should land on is 7.16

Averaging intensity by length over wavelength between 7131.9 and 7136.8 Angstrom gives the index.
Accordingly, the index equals 7.15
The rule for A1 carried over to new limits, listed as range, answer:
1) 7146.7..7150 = 7.519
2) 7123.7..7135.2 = 7.176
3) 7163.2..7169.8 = 7.003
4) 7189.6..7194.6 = 7.188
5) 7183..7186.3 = 7.268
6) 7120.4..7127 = 7.303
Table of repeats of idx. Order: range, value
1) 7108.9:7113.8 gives 7.51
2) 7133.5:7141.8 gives 7.11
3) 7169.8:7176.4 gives 6.98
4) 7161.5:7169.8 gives 6.96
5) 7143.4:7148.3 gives 7.33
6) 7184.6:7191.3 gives 7.18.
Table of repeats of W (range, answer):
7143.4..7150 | 7.219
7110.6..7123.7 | 7.234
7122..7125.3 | 7.172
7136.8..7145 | 7.077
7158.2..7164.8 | 7.003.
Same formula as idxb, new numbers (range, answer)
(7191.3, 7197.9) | 7.17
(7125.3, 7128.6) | 7.13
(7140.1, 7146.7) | 7.2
